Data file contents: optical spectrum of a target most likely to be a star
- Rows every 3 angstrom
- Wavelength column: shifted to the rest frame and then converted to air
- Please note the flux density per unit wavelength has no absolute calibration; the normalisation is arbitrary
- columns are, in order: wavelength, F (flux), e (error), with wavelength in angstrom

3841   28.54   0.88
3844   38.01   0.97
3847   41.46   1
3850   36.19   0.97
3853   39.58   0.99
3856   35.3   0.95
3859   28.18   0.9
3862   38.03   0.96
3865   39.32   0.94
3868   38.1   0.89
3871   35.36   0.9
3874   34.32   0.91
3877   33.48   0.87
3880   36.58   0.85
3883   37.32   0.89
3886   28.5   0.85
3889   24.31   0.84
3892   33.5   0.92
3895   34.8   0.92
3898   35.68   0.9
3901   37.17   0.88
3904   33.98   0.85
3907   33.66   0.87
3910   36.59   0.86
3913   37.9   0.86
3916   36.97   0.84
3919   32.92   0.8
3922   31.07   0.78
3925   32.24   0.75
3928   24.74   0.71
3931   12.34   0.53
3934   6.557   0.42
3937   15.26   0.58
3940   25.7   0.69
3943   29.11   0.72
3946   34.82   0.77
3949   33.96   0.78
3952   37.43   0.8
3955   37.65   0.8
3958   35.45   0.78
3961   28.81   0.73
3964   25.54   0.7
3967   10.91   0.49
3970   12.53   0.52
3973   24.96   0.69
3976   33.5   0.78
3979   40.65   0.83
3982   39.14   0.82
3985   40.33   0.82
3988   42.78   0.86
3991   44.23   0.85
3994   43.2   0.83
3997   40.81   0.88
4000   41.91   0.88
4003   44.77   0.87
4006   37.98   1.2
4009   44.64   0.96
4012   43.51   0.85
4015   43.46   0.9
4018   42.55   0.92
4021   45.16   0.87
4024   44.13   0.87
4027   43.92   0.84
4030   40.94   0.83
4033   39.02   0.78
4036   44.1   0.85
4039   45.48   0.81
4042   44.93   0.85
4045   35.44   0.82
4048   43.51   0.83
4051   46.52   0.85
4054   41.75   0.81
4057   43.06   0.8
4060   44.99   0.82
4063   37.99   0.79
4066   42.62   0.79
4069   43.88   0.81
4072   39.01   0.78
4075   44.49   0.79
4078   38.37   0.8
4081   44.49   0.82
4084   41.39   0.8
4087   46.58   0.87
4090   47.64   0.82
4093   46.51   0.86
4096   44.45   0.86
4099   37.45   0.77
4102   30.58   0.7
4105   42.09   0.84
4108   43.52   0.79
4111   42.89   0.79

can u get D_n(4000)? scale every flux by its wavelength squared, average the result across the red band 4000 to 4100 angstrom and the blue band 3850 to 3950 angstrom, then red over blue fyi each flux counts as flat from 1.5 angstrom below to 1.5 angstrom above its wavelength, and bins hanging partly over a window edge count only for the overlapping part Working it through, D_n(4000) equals 1.5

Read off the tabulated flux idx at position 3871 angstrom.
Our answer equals 35.36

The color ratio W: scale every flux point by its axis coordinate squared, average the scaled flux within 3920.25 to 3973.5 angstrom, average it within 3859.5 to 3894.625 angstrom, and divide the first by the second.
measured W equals 0.8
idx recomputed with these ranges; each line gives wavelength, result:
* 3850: 36.19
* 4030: 40.94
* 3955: 37.65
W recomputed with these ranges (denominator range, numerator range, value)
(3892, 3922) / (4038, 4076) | 1.30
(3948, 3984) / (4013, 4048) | 1.46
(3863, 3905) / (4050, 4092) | 1.37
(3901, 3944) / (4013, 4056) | 1.62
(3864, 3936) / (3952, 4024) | 1.22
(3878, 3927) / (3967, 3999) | 1.08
